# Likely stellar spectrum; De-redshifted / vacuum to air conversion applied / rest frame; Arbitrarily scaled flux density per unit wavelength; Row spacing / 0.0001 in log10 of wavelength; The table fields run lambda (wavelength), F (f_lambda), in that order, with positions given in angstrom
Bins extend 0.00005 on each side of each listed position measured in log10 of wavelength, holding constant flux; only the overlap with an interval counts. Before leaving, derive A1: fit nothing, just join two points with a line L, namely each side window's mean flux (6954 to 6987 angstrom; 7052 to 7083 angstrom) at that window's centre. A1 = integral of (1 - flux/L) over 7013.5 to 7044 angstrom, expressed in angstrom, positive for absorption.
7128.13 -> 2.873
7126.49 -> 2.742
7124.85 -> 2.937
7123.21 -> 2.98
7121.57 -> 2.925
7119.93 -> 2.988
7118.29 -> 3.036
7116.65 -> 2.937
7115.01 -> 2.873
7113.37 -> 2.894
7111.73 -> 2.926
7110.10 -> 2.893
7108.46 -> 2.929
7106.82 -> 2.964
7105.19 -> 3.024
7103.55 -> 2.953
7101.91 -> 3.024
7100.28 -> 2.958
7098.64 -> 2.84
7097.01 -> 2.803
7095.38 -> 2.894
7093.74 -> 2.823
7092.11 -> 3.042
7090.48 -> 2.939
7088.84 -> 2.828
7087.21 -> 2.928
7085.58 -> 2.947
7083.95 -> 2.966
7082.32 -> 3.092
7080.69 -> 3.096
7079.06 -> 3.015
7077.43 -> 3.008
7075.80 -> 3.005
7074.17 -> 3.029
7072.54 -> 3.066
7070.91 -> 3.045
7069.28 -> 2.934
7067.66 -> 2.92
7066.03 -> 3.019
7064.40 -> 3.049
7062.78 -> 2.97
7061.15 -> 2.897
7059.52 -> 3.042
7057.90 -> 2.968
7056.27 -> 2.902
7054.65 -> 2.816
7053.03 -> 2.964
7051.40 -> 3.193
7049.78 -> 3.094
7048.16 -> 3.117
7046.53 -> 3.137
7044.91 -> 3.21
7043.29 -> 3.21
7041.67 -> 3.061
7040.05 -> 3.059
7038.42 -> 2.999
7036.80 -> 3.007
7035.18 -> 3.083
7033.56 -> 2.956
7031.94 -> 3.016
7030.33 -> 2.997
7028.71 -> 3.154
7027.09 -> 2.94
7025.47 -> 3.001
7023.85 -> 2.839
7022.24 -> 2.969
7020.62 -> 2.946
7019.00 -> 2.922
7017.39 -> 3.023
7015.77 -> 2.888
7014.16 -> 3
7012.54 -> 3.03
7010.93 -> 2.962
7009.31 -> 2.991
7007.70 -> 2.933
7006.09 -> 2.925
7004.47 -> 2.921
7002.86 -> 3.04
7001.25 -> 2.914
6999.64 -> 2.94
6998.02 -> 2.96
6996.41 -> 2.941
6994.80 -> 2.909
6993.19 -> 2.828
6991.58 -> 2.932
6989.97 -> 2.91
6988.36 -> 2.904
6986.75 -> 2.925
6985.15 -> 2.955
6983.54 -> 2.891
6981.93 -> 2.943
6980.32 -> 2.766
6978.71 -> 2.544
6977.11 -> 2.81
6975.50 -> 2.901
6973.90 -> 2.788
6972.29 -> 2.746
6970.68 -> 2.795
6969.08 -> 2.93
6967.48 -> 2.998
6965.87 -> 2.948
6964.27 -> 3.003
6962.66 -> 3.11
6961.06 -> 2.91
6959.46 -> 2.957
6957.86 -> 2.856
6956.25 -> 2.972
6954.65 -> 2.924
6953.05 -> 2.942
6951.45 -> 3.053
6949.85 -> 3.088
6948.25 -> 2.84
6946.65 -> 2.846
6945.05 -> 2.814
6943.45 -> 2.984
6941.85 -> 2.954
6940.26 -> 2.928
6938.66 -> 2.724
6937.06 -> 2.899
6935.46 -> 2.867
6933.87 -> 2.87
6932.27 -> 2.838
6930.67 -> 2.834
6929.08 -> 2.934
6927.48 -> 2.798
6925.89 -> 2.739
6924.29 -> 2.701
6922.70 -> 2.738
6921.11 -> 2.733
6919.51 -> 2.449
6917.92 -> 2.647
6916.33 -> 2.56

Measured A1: -0.5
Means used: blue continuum 2.89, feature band 3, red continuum 2.99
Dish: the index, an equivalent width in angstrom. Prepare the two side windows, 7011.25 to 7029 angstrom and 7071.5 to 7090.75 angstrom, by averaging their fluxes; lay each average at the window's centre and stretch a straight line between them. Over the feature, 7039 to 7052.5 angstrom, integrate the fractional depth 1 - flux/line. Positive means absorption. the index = -0.7 angstrom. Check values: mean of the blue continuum 2.97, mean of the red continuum 2.99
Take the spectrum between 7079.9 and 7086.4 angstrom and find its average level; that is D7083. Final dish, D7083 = 3.03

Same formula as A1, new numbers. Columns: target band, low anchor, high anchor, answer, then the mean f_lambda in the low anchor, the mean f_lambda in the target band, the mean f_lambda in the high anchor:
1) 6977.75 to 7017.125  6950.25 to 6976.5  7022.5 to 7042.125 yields 0.7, 2.93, 2.92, 3.01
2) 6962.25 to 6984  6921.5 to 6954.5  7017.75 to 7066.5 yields 0.4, 2.87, 2.86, 3.02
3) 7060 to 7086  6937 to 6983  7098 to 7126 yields -0.7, 2.9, 3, 2.94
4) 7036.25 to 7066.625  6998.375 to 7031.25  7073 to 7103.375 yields -0.8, 2.97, 3.04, 2.96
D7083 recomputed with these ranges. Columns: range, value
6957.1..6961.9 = 2.91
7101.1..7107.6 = 2.99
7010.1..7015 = 3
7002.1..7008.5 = 2.95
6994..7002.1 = 2.93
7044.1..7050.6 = 3.14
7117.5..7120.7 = 3.01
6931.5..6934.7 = 2.86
